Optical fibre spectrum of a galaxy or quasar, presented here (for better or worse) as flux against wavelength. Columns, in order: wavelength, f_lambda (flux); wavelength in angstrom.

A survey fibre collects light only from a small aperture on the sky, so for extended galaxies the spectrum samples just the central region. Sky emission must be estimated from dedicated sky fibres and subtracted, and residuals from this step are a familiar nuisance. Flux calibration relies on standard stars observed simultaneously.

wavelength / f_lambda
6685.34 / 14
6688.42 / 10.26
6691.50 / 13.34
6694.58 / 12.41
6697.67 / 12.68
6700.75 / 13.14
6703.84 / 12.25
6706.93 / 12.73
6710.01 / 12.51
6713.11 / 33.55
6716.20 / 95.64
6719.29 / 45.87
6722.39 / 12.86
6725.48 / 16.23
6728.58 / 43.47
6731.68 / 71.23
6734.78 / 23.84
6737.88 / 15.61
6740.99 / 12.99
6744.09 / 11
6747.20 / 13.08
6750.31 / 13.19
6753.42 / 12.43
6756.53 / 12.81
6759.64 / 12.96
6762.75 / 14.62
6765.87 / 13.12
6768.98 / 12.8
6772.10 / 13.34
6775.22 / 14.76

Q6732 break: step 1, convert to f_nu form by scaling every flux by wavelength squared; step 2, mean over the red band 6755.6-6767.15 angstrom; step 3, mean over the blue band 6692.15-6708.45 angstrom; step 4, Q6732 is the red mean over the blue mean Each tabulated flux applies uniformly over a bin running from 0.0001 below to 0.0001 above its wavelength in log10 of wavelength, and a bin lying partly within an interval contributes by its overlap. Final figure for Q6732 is 1.1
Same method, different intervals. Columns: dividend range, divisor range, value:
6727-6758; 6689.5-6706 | 1.83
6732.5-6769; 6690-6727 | 0.63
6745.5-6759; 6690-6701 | 1.02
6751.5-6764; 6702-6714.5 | 0.77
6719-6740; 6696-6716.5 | 1.36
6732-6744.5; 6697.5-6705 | 1.73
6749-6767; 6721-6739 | 0.43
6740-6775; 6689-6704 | 1.05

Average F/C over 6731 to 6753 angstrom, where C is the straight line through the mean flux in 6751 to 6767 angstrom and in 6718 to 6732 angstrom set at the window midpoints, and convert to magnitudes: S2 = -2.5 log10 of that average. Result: 0.235 mag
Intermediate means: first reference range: 34.9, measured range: 20.5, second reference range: 13.2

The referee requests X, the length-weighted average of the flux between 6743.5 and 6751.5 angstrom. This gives 12.6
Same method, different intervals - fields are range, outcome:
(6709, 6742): 35.6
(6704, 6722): 36.2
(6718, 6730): 29.1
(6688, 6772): 21.7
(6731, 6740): 32.1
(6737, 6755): 12.9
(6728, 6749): 26.4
